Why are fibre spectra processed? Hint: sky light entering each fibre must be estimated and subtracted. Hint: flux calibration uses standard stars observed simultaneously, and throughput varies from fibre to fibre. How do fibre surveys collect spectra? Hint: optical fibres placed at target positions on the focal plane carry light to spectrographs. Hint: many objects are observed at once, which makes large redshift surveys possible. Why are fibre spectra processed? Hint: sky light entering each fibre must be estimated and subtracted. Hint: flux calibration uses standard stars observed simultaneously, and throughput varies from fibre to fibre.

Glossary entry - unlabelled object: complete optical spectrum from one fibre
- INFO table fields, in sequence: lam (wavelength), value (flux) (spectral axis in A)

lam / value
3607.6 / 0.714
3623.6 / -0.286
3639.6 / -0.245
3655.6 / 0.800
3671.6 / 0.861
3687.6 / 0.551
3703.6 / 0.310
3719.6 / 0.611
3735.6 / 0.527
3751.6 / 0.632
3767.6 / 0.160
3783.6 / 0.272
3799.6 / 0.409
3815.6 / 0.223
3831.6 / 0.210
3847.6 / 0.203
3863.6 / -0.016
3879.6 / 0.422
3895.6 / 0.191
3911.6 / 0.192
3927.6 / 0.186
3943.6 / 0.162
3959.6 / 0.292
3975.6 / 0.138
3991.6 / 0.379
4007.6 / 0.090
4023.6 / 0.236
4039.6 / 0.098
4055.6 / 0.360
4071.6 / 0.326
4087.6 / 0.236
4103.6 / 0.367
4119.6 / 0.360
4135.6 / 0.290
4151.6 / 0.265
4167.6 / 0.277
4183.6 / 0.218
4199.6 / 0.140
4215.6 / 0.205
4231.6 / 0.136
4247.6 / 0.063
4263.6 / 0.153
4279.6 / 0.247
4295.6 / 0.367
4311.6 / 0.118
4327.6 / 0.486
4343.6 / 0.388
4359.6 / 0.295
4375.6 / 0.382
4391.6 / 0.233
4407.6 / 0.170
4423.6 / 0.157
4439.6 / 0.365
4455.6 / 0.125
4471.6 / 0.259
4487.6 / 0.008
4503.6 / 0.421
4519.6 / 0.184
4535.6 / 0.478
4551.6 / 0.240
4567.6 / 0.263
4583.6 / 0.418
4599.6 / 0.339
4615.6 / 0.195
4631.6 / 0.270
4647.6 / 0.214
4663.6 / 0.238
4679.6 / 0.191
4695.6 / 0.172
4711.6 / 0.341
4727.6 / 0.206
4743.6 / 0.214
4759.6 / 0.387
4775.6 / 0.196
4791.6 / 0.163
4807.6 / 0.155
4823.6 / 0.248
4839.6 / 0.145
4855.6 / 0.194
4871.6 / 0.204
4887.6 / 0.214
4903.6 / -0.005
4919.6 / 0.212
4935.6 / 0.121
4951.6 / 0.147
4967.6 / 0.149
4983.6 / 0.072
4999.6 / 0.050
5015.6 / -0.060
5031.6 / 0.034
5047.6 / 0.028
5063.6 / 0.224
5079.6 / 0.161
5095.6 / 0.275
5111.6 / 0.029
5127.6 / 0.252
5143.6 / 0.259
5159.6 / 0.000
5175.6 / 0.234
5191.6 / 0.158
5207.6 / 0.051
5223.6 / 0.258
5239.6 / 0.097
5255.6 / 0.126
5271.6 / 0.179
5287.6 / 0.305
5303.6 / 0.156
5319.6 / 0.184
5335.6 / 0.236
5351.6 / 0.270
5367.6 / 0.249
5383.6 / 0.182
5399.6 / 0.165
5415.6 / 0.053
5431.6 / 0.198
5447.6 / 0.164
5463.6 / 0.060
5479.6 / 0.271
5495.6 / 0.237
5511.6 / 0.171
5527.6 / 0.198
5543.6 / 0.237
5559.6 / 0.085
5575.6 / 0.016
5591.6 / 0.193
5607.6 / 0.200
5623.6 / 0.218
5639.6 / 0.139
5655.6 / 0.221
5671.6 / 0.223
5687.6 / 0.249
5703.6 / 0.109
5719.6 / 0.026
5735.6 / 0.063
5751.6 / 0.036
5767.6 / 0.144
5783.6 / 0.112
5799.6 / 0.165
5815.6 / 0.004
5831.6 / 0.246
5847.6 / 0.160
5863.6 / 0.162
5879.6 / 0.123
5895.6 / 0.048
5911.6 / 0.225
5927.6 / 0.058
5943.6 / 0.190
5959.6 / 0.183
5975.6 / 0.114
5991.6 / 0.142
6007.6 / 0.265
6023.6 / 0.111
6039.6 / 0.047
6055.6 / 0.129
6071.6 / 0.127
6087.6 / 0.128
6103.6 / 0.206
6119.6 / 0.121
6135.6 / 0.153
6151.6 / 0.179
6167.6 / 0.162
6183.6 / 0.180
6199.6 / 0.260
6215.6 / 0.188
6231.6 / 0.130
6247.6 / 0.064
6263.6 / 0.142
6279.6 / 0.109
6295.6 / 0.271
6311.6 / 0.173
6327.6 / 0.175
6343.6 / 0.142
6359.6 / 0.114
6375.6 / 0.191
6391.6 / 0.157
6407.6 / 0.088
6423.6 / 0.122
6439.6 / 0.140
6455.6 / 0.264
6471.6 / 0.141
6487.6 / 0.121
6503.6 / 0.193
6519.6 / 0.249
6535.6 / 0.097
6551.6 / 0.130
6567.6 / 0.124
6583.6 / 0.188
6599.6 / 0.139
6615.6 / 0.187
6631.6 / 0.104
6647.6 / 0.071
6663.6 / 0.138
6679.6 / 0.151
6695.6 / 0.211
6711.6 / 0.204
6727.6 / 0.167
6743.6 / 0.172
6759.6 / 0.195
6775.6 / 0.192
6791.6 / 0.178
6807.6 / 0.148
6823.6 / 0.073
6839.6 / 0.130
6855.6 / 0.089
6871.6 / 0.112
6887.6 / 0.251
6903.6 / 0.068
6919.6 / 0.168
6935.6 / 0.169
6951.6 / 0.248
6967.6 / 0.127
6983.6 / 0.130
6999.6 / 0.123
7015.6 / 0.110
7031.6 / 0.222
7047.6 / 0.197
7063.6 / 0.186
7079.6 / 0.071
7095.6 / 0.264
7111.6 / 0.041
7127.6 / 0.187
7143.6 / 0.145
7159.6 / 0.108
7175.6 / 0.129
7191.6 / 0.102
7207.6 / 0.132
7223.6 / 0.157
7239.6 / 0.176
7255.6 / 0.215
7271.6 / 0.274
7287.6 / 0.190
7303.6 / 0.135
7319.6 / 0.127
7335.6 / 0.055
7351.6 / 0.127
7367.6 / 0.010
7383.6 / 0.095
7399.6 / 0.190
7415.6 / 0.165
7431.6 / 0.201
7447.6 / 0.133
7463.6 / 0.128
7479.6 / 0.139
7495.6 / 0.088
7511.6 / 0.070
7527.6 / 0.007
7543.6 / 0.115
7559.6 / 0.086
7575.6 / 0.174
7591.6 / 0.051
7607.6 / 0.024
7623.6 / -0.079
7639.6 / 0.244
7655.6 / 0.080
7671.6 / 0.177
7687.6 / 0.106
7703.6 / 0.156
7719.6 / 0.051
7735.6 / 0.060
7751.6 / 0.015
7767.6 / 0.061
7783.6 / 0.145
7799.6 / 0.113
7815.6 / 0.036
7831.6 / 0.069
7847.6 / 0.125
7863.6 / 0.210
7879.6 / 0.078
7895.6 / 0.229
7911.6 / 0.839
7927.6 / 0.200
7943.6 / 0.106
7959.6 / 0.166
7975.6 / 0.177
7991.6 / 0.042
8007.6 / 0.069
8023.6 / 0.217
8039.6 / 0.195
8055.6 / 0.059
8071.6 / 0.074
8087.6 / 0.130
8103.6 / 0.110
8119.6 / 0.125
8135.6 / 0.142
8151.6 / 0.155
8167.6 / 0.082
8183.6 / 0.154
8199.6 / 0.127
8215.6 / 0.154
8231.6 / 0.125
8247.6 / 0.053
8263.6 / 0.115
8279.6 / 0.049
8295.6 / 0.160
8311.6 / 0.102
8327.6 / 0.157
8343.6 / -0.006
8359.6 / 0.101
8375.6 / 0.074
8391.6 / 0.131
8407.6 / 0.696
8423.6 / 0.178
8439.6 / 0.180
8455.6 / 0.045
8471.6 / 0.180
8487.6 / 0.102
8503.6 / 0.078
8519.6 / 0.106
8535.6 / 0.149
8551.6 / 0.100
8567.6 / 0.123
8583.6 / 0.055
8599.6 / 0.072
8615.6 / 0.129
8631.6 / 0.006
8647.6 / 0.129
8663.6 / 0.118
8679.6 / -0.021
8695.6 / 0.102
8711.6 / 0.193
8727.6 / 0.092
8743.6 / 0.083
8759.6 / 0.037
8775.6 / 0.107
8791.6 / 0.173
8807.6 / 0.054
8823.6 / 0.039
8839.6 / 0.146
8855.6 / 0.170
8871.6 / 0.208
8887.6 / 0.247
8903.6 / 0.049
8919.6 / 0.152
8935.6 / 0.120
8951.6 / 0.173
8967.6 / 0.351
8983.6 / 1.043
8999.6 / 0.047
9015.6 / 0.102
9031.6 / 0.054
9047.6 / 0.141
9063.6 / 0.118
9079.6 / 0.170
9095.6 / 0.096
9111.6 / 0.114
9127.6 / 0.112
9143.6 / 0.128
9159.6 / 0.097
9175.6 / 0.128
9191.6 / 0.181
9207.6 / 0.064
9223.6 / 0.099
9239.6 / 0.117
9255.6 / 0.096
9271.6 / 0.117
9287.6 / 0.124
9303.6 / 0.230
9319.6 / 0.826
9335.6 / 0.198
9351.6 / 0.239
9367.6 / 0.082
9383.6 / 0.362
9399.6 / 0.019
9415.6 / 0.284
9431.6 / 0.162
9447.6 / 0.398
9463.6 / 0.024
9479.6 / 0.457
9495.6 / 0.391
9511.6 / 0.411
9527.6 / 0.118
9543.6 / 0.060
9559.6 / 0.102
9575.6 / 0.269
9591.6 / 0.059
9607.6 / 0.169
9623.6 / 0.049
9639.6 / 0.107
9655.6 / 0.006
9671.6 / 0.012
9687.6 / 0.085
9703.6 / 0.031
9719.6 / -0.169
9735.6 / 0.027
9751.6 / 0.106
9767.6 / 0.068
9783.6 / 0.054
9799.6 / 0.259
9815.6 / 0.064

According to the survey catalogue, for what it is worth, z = 1.409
